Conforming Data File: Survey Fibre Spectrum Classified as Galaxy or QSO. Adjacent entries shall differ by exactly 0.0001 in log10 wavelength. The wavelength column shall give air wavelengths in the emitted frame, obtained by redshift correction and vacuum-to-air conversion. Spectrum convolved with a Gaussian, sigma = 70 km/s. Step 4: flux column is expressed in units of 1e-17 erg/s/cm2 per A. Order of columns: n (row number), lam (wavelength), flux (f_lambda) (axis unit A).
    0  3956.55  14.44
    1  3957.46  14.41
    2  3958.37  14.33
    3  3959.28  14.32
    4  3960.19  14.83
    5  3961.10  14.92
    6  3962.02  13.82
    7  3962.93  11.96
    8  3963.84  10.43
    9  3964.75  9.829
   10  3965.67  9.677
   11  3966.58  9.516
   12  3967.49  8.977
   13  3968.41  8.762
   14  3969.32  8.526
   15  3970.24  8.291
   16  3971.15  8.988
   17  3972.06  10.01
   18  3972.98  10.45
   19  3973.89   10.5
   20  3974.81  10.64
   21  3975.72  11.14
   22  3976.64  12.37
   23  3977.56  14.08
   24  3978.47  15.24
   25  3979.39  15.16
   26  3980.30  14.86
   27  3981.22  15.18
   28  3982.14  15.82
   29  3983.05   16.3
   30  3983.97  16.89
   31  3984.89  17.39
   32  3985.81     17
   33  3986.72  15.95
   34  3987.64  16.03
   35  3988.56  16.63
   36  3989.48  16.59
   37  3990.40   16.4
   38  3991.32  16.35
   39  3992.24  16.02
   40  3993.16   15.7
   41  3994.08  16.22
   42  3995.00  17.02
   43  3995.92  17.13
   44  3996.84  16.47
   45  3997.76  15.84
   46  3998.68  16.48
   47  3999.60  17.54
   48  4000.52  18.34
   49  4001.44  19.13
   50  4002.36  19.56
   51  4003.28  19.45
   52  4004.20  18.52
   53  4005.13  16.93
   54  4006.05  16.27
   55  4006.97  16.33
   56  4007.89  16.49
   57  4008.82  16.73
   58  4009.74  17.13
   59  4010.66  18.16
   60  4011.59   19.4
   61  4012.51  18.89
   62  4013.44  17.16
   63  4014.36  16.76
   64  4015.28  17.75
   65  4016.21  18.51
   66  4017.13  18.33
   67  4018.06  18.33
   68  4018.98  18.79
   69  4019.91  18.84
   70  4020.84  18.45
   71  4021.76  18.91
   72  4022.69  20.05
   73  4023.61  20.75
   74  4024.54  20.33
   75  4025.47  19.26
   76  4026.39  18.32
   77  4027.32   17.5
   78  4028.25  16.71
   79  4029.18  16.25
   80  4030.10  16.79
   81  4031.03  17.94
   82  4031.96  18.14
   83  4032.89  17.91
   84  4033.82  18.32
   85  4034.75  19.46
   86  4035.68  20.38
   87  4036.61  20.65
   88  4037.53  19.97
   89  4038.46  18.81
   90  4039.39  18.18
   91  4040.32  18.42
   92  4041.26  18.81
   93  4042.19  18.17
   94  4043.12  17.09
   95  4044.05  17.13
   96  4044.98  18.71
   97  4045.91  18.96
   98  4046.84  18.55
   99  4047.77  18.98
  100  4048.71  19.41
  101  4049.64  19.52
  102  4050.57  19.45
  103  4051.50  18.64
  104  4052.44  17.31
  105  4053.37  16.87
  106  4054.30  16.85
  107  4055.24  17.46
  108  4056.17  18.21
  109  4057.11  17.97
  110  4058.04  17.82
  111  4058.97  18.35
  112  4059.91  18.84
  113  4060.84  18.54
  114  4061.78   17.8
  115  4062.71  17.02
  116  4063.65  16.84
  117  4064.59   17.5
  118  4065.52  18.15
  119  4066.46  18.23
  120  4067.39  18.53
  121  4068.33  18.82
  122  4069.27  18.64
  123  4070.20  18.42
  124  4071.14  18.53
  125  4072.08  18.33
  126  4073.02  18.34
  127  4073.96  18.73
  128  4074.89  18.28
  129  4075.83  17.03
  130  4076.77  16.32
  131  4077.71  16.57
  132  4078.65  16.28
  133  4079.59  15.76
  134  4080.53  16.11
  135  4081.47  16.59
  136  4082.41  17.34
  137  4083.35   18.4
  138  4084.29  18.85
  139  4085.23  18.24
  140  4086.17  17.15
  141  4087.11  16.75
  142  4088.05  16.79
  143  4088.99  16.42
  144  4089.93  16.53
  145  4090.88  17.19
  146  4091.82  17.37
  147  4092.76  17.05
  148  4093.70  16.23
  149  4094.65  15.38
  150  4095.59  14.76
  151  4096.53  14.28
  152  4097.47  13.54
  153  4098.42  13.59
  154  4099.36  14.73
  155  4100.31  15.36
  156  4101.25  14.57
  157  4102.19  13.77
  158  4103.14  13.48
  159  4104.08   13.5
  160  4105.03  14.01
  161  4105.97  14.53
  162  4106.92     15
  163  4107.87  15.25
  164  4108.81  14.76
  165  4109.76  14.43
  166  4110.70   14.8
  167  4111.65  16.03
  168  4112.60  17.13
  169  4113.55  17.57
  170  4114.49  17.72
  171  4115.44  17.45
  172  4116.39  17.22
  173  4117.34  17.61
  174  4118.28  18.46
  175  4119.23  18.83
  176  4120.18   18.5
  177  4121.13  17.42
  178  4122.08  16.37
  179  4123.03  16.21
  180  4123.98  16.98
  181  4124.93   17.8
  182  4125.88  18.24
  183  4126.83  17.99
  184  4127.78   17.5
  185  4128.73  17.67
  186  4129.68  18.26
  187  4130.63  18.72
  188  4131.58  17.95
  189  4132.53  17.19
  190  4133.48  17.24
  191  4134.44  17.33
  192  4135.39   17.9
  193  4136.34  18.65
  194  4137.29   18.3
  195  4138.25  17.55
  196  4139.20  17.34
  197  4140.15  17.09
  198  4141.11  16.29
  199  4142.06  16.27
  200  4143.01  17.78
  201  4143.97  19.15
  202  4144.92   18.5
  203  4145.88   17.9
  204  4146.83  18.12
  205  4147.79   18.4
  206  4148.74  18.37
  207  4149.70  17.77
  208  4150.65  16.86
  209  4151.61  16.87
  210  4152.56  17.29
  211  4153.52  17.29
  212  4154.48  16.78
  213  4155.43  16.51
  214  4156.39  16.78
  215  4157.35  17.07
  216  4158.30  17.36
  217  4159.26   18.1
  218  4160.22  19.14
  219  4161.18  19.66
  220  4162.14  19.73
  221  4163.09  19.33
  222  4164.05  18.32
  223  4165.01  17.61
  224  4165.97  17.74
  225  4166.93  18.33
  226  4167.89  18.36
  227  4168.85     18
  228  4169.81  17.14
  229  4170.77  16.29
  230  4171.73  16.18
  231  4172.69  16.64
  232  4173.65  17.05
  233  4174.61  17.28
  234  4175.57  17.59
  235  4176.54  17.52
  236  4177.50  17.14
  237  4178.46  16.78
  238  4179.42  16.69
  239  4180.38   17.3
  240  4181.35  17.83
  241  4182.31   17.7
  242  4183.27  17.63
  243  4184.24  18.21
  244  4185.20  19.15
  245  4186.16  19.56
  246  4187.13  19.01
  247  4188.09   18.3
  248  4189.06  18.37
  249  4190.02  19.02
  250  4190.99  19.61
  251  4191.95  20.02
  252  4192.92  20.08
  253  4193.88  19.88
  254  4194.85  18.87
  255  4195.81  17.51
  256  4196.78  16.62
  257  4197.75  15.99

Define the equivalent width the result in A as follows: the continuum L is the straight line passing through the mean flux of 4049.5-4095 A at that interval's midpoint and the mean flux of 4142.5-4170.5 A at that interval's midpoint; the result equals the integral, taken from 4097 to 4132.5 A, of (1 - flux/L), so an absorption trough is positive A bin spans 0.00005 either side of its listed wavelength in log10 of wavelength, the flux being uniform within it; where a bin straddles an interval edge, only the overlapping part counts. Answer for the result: 2.9 A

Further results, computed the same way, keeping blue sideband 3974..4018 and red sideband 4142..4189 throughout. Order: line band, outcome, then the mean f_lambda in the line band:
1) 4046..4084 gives -1.92 A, 17.9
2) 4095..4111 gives 2.72 A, 14.4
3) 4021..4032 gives -1.10 A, 18.4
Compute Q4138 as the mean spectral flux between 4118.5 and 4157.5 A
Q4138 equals 17.6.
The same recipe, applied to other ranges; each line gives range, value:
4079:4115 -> 15.8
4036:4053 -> 18.7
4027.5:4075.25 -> 18.3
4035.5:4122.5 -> 17.2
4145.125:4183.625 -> 17.6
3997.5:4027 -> 18.2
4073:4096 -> 17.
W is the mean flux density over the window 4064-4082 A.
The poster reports 17.6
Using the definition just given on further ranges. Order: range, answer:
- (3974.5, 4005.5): 16.2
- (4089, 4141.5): 16.5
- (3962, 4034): 15.8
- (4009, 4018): 18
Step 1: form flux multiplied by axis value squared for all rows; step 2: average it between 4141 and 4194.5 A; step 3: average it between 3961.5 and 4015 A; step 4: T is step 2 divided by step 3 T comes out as 1.3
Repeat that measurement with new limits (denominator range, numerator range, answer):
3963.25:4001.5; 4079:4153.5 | 1.28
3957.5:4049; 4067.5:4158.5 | 1.10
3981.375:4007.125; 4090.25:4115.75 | 0.95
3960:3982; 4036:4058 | 1.65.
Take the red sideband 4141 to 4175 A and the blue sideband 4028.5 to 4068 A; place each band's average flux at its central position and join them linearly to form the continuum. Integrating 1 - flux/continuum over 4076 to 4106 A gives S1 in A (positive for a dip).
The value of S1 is 3.6 A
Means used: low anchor 18.3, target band 15.9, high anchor 17.7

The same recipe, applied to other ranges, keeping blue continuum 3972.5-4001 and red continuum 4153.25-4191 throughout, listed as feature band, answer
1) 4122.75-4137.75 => -0.4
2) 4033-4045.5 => -2.1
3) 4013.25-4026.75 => -2.5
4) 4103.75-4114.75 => 1.1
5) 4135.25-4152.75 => -0.2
